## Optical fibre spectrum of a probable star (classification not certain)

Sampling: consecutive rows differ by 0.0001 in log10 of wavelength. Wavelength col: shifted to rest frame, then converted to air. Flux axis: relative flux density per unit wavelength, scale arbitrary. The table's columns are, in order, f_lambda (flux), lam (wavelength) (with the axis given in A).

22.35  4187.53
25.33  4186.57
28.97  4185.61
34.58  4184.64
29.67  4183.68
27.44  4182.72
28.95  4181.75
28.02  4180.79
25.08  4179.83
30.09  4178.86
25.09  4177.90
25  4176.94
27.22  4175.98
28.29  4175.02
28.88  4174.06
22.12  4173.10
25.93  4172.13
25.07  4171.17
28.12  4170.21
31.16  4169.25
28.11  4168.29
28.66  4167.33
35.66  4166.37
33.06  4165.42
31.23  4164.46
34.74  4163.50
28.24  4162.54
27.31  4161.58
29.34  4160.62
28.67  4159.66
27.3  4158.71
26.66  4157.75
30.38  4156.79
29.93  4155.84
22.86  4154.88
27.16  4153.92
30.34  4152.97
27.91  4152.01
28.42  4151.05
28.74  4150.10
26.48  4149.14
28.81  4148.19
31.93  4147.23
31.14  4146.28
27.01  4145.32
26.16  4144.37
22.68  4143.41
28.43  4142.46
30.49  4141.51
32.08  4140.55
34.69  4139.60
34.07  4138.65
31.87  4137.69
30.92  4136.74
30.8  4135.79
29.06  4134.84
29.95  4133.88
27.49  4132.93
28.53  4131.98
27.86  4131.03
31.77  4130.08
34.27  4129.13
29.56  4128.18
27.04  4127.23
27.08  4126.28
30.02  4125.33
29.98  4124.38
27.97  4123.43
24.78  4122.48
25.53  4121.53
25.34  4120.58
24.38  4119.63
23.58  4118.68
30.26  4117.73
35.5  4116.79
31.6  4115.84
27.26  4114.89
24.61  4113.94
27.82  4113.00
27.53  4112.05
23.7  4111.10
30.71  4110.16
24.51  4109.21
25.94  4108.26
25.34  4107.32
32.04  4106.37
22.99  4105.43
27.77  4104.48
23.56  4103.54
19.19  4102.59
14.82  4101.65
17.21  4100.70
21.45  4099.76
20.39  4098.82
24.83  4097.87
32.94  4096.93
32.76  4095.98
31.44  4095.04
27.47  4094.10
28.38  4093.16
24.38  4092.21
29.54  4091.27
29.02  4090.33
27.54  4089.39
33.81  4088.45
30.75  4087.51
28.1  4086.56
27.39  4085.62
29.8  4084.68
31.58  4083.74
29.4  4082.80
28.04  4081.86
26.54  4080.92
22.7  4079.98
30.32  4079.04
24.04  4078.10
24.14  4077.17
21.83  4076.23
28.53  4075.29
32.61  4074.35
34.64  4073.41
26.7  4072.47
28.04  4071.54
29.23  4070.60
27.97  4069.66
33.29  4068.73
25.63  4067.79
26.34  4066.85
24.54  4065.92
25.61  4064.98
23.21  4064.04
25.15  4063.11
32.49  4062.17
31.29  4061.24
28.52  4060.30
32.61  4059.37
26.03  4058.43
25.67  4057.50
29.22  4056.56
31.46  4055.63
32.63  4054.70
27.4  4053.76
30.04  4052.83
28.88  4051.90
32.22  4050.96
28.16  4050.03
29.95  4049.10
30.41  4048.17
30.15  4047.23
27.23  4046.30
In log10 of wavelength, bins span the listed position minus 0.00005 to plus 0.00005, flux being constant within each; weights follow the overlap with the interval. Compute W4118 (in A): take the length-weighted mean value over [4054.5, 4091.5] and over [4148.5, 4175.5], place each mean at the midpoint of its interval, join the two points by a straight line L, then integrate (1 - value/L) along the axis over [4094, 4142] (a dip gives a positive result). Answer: 1.31 A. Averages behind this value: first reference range 28.4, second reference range 28.6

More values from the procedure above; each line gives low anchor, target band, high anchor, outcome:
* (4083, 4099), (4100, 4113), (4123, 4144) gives 2.2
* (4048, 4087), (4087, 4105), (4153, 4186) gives 1.4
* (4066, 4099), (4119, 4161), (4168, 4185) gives -1.3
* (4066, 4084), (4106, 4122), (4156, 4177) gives 0.5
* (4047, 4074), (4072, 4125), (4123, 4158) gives 3.6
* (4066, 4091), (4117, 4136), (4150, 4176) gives 0.1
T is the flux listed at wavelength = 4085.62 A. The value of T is 27.39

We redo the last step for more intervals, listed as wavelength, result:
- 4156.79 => 30.38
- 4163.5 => 34.74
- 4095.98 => 32.76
